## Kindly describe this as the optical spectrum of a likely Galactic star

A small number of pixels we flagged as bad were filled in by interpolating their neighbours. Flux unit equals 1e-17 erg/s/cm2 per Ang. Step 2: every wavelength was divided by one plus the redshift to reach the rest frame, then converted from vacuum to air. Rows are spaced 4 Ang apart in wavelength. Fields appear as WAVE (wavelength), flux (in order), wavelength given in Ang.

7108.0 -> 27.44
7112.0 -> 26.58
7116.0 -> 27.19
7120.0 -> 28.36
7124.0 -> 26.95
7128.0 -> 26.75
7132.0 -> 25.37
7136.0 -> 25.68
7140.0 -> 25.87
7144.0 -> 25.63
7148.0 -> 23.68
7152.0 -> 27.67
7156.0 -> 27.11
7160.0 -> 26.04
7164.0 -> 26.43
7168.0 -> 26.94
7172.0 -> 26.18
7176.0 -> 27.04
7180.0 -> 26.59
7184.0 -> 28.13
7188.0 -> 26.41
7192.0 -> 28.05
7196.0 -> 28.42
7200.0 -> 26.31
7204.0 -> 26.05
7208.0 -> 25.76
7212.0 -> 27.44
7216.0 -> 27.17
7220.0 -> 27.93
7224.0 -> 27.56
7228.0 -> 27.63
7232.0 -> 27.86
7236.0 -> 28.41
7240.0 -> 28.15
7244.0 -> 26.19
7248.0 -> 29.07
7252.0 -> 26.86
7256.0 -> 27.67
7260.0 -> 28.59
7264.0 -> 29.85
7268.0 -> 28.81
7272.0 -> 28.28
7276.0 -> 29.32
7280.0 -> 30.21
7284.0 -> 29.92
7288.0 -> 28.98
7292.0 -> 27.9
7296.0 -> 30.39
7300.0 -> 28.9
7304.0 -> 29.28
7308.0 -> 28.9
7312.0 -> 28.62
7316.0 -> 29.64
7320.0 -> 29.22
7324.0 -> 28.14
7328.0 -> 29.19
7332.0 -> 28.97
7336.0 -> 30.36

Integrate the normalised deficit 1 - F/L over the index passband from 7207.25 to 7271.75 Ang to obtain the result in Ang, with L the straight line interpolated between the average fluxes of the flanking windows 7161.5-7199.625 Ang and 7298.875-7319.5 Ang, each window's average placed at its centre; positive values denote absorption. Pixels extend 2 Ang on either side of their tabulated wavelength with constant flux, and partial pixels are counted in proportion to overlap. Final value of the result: 0.3 Ang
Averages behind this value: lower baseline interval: 27.1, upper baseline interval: 29.1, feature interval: 27.9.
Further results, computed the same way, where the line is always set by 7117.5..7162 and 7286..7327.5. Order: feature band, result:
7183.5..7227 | 0.3 Ang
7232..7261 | 0.2 Ang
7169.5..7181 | 0.1 Ang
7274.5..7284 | -0.4 Ang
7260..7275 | -0.3 Ang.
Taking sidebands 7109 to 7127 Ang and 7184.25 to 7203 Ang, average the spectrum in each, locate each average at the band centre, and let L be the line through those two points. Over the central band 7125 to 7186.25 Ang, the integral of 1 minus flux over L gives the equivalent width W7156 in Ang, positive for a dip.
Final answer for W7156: 2.09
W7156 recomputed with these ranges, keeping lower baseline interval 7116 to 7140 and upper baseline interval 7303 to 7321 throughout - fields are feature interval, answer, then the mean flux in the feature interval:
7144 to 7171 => 0.8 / 26.3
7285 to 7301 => -0.1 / 29.1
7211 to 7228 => 0.2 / 27.5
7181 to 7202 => 0.0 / 27.4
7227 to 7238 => 0.0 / 28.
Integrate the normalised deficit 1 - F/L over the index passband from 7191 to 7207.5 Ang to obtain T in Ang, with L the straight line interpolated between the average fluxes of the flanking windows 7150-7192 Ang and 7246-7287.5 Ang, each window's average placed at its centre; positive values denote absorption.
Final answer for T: 0.3 Ang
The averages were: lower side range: 26.9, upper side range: 28.9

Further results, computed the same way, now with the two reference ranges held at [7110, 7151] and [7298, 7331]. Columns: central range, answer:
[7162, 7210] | 0.37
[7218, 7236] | -0.09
